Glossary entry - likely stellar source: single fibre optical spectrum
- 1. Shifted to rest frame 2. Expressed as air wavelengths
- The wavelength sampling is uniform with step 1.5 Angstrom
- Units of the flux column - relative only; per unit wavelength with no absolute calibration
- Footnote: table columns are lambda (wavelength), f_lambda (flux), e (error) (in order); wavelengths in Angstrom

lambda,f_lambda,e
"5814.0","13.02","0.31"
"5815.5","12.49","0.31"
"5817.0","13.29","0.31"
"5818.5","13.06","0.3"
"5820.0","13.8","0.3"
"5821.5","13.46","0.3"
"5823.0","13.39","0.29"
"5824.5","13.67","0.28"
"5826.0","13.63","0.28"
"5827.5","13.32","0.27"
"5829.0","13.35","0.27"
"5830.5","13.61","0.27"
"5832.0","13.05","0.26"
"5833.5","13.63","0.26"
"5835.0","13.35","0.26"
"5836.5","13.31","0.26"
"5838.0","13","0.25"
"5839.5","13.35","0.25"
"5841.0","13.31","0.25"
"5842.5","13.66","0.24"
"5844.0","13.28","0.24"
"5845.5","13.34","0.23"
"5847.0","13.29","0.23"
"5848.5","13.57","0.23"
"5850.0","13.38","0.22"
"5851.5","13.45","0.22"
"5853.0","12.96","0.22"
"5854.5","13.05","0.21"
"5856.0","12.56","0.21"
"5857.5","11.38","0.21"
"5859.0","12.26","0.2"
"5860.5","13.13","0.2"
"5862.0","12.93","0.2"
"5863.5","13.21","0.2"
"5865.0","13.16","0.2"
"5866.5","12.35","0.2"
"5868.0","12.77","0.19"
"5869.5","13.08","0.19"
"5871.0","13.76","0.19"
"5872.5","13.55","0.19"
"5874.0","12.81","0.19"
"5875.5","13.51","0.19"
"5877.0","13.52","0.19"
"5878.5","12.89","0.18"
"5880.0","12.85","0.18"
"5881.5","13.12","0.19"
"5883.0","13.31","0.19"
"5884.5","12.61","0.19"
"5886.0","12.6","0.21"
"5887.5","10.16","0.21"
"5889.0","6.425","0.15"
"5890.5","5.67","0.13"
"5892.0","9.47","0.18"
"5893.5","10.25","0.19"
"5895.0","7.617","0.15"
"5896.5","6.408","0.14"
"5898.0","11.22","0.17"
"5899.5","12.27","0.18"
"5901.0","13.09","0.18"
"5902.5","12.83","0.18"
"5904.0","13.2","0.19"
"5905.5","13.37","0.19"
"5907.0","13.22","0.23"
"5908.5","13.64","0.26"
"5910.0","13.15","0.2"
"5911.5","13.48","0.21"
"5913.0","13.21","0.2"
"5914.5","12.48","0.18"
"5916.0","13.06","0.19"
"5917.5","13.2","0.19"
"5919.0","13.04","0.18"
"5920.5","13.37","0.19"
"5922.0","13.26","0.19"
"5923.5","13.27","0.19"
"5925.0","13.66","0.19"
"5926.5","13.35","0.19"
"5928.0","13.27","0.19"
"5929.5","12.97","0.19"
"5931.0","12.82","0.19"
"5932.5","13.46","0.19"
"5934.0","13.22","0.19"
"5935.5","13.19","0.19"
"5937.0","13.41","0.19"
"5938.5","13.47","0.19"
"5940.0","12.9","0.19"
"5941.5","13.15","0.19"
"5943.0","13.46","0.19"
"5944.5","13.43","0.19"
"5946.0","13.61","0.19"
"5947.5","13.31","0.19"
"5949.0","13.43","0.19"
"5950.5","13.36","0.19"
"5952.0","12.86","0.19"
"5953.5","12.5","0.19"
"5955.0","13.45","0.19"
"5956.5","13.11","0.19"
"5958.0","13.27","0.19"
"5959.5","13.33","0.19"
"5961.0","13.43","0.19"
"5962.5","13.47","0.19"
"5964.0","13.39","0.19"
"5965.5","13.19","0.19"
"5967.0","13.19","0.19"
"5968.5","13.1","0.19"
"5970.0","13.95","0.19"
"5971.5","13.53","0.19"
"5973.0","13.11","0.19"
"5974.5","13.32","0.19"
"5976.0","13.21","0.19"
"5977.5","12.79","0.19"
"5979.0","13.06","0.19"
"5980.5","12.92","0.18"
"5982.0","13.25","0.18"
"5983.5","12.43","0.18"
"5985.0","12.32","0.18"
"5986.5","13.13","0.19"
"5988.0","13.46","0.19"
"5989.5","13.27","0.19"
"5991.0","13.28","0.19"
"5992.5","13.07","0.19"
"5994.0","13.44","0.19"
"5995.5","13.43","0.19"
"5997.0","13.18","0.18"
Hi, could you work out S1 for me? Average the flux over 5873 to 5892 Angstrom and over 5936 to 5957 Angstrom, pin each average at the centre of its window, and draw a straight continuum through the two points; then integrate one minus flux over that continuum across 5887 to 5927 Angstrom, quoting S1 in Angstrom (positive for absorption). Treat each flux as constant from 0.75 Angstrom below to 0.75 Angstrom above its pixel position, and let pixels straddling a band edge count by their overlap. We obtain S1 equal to 1.6 Angstrom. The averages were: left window 11.6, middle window 11.8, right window 13.2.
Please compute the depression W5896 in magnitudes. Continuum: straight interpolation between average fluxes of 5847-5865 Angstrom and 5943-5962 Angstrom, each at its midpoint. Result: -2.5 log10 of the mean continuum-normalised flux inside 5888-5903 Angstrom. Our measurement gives 0.35 mag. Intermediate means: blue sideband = 12.9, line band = 9.48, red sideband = 13.3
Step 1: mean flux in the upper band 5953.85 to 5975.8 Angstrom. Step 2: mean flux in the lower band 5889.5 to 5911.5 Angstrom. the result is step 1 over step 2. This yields 1.2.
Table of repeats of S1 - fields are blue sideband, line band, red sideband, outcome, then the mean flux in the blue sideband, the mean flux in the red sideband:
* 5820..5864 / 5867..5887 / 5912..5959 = 0.23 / 13.2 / 13.2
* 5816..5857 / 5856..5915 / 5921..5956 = 5.48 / 13.3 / 13.3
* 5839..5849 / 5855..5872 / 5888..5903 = -1.29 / 13.4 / 9.48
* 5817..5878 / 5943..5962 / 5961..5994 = -0.12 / 13.2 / 13.2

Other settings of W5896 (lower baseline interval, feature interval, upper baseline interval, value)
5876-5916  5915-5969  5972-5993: -0.072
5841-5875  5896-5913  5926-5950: 0.060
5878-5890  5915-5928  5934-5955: -0.054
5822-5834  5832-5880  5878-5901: -0.089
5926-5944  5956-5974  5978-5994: -0.019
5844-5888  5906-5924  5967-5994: -0.015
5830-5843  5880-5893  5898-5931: 0.242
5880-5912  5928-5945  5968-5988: -0.088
